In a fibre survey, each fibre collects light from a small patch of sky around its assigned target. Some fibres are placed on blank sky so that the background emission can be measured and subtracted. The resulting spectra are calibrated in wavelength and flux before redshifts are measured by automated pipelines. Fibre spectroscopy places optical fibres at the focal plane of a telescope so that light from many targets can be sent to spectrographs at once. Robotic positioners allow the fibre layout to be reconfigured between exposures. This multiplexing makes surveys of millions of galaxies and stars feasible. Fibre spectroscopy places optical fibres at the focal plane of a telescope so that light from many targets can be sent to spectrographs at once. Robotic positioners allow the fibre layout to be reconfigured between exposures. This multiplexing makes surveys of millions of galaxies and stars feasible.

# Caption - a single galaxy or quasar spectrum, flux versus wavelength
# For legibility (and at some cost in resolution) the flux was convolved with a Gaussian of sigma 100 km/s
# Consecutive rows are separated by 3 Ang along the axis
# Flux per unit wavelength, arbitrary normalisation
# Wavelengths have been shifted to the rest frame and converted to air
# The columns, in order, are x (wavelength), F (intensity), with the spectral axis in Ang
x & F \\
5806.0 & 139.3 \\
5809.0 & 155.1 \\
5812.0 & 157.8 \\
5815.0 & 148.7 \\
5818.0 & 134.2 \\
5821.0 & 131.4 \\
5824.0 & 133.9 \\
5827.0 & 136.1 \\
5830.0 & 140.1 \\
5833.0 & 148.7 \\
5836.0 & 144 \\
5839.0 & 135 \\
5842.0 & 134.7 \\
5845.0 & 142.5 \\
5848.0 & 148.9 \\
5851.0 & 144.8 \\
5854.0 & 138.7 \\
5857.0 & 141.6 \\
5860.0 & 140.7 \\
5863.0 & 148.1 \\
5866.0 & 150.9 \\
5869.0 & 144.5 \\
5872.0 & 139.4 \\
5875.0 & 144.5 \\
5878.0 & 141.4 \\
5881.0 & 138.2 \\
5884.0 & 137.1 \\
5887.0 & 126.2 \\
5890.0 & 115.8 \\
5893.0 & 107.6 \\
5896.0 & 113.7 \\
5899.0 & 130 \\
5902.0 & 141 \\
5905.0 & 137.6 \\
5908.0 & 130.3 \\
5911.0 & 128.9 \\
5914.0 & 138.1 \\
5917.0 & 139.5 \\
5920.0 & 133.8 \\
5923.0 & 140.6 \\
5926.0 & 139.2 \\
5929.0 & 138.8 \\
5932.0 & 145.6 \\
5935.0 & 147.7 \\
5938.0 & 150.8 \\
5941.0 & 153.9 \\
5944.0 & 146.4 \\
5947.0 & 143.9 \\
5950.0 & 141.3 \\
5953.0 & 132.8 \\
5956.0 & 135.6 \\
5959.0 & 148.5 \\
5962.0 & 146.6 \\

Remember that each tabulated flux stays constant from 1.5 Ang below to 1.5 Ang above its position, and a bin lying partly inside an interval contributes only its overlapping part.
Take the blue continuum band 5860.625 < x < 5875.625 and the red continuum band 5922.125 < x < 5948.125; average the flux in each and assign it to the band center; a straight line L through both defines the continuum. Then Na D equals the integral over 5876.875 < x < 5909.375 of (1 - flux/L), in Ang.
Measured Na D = 3.7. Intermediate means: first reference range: 145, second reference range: 145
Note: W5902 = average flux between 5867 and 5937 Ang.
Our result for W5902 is 135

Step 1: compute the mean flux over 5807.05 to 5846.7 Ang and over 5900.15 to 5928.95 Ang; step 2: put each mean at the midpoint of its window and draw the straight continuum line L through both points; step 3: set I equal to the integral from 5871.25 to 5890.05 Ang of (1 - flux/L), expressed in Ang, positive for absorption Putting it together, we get 0.4 Ang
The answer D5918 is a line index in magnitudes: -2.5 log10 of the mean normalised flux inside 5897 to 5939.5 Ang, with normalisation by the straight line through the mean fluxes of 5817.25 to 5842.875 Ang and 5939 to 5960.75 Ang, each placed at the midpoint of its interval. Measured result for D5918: 0.03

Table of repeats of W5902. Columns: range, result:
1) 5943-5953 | 142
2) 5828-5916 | 137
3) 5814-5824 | 137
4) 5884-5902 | 122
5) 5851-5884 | 143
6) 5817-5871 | 141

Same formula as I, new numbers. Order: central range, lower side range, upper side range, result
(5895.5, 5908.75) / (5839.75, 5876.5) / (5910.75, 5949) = 1.0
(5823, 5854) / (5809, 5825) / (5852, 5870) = 0.5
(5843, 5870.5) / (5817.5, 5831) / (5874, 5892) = -2.2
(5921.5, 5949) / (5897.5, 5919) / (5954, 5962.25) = -1.2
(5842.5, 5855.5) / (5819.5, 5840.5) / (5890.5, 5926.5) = -0.6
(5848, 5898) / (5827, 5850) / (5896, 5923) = 0.7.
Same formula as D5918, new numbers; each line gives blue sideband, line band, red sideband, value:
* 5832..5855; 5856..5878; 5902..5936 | -0.02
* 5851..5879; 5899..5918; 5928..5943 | 0.08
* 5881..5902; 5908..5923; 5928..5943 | 0.01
